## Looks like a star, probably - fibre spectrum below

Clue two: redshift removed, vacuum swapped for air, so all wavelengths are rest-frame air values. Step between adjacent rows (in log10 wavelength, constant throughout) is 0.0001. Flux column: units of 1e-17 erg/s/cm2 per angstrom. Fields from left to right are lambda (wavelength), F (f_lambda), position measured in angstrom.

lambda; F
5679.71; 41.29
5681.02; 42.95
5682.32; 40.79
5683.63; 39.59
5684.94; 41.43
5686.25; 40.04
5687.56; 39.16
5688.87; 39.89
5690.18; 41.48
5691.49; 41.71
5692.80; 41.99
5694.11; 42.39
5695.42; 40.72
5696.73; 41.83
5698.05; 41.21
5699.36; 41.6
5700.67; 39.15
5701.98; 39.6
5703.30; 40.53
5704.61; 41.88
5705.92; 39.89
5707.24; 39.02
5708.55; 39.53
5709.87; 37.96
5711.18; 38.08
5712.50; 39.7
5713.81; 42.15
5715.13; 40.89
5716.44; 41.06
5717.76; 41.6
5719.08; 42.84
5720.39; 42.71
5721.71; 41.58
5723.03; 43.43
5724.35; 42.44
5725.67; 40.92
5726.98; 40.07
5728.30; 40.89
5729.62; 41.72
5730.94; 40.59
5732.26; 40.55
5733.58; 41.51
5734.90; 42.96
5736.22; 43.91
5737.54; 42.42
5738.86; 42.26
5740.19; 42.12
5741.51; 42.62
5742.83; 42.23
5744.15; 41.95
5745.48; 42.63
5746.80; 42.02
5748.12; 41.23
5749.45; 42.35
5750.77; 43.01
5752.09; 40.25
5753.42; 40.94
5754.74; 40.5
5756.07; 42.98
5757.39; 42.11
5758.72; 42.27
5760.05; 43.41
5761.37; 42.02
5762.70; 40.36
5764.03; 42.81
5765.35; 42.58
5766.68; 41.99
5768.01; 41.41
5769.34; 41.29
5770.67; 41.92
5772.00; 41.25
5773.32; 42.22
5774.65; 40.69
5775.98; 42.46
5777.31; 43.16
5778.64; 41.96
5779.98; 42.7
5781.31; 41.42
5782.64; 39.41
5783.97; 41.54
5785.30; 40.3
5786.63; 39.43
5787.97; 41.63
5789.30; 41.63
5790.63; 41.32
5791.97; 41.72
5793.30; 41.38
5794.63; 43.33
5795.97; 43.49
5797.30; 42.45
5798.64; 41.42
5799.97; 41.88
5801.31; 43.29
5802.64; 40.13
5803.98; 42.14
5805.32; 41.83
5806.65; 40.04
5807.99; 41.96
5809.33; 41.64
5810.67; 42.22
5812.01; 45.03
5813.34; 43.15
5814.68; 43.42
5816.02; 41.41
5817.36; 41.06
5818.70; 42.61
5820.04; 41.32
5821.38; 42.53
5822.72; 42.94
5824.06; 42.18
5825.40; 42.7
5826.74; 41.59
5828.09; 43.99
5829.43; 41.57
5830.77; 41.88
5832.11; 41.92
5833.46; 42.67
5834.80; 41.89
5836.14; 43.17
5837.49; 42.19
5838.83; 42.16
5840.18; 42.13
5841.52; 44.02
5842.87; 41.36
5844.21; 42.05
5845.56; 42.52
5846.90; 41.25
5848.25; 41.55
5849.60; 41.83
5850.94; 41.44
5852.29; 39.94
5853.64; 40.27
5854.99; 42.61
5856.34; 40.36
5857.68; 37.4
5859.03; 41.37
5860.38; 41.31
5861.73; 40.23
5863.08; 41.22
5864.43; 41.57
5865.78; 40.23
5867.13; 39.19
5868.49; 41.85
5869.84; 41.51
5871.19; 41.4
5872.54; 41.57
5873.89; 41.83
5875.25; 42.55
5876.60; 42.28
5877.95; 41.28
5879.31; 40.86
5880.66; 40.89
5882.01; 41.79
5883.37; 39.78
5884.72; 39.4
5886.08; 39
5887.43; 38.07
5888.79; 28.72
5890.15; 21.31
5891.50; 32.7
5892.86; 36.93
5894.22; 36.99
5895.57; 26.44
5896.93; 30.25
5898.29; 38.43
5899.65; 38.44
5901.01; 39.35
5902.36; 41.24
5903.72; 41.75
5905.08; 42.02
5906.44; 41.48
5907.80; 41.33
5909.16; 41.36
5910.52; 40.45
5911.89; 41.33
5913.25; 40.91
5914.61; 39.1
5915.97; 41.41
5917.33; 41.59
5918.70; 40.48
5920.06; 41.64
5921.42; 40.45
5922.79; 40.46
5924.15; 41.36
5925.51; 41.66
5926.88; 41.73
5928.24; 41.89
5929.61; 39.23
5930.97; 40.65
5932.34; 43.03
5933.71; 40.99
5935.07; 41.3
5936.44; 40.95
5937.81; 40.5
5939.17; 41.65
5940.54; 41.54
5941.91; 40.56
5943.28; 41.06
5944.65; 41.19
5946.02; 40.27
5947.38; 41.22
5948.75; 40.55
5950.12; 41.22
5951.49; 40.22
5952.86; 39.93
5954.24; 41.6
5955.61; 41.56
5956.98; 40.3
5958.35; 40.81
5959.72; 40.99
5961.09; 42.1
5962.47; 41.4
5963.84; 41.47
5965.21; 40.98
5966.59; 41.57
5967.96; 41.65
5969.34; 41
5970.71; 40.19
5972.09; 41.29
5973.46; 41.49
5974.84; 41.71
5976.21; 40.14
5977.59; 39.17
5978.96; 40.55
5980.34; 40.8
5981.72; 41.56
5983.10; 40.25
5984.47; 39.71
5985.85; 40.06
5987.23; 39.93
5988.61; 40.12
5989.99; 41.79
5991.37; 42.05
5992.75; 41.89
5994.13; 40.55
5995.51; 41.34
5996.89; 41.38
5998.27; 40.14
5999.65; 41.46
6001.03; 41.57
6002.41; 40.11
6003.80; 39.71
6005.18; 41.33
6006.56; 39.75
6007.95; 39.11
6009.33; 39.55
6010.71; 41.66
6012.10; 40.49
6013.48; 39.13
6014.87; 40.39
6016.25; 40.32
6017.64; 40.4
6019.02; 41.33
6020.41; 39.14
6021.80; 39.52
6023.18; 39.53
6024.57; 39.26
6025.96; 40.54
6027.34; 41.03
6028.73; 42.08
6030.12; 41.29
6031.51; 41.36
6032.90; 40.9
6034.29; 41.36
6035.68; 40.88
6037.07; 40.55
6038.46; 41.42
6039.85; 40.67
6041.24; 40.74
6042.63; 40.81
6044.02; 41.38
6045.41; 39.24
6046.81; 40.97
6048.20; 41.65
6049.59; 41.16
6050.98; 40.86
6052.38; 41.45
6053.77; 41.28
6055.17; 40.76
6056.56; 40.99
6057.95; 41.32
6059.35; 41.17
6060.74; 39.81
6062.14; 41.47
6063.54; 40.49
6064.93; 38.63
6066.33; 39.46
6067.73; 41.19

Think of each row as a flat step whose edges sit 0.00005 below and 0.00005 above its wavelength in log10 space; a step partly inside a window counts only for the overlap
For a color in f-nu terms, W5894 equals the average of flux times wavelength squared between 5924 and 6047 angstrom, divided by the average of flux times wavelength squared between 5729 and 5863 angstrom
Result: 1.04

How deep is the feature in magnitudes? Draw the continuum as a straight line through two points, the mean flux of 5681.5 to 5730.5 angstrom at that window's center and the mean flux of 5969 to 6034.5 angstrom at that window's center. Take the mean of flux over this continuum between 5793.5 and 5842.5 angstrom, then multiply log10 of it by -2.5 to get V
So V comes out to -0.04 mag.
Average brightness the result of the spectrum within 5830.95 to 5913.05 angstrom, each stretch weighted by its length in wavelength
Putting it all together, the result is 39.9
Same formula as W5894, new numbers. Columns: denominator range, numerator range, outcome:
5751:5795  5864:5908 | 0.96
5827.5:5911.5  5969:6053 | 1.07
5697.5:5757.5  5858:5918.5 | 1.00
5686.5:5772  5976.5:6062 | 1.08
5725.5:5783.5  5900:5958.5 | 1.04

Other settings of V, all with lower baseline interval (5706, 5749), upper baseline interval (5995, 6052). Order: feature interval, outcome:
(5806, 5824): -0.03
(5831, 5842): -0.04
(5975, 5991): 0.01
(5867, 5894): 0.07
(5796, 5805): -0.02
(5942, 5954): 0.00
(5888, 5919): 0.09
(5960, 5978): -0.01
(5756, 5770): -0.02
